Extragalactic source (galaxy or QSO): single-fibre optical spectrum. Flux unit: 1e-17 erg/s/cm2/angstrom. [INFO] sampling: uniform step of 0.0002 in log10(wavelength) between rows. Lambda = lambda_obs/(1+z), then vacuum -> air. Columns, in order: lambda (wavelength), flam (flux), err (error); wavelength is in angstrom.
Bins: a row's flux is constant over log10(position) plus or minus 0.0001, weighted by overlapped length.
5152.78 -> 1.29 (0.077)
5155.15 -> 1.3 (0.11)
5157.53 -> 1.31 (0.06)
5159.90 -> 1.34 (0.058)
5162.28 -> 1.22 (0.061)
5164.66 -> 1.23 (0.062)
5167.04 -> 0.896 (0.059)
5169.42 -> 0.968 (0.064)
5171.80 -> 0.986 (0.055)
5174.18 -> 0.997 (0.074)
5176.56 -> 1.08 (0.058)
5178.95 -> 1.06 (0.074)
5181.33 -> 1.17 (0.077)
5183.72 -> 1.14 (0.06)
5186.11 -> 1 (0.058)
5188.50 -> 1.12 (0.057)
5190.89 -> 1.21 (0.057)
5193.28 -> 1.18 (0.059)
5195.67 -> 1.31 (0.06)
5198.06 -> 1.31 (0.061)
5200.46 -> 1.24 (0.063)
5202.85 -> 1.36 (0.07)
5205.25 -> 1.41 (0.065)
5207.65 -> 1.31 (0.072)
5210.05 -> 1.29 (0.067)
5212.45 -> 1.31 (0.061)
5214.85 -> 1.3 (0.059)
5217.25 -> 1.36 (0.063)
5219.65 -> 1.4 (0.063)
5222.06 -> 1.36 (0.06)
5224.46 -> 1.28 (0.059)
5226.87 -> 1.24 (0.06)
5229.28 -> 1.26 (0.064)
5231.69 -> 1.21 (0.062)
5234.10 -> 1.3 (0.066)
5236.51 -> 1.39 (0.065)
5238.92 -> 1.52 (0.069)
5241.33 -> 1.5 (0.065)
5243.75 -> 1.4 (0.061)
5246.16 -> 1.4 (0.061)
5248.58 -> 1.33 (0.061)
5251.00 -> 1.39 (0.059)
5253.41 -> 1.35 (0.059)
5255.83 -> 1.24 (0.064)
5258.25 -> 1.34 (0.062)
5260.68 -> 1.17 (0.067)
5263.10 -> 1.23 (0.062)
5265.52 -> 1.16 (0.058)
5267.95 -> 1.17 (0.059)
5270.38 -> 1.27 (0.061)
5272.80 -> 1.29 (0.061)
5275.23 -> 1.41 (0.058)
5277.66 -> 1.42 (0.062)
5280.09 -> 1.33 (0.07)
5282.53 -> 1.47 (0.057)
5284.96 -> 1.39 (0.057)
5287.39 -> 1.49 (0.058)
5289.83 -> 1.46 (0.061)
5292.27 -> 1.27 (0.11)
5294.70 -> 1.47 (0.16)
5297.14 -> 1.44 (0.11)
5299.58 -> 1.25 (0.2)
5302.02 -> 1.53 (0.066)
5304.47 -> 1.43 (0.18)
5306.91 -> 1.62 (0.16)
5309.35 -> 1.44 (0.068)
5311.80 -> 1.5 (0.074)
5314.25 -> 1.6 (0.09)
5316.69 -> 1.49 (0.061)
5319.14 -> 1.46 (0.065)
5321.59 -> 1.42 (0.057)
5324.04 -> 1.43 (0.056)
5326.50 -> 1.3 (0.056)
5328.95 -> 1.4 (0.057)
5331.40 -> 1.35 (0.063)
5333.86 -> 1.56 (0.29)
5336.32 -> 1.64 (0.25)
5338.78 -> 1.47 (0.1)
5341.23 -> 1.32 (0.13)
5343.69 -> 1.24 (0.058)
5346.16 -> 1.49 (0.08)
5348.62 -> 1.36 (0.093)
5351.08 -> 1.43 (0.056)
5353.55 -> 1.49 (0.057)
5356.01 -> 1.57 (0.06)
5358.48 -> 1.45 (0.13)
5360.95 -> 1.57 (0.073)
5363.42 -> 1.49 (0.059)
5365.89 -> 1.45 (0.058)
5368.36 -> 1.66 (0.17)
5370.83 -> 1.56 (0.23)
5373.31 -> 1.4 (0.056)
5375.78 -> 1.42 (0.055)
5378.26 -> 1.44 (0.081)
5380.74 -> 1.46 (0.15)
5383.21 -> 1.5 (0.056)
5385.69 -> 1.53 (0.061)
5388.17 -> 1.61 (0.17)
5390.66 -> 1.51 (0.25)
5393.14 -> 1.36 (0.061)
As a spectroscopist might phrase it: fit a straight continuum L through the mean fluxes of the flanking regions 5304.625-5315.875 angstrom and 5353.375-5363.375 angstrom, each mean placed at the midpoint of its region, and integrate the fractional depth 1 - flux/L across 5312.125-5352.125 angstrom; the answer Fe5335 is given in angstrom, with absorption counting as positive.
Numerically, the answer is 2.3 angstrom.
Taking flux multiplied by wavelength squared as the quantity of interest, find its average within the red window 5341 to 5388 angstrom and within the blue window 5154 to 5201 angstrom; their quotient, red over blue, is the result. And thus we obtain 1.4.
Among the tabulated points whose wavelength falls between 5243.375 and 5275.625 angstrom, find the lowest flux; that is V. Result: 1.16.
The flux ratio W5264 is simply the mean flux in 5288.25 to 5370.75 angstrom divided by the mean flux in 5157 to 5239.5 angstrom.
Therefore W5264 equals 1.19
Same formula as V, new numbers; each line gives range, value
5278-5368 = 1.24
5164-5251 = 0.896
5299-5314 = 1.25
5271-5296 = 1.27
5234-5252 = 1.3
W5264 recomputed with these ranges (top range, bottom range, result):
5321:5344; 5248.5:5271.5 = 1.13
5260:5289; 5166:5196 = 1.22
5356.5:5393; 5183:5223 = 1.18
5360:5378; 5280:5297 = 1.06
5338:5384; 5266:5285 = 1.10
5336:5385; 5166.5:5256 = 1.17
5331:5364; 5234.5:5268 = 1.10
